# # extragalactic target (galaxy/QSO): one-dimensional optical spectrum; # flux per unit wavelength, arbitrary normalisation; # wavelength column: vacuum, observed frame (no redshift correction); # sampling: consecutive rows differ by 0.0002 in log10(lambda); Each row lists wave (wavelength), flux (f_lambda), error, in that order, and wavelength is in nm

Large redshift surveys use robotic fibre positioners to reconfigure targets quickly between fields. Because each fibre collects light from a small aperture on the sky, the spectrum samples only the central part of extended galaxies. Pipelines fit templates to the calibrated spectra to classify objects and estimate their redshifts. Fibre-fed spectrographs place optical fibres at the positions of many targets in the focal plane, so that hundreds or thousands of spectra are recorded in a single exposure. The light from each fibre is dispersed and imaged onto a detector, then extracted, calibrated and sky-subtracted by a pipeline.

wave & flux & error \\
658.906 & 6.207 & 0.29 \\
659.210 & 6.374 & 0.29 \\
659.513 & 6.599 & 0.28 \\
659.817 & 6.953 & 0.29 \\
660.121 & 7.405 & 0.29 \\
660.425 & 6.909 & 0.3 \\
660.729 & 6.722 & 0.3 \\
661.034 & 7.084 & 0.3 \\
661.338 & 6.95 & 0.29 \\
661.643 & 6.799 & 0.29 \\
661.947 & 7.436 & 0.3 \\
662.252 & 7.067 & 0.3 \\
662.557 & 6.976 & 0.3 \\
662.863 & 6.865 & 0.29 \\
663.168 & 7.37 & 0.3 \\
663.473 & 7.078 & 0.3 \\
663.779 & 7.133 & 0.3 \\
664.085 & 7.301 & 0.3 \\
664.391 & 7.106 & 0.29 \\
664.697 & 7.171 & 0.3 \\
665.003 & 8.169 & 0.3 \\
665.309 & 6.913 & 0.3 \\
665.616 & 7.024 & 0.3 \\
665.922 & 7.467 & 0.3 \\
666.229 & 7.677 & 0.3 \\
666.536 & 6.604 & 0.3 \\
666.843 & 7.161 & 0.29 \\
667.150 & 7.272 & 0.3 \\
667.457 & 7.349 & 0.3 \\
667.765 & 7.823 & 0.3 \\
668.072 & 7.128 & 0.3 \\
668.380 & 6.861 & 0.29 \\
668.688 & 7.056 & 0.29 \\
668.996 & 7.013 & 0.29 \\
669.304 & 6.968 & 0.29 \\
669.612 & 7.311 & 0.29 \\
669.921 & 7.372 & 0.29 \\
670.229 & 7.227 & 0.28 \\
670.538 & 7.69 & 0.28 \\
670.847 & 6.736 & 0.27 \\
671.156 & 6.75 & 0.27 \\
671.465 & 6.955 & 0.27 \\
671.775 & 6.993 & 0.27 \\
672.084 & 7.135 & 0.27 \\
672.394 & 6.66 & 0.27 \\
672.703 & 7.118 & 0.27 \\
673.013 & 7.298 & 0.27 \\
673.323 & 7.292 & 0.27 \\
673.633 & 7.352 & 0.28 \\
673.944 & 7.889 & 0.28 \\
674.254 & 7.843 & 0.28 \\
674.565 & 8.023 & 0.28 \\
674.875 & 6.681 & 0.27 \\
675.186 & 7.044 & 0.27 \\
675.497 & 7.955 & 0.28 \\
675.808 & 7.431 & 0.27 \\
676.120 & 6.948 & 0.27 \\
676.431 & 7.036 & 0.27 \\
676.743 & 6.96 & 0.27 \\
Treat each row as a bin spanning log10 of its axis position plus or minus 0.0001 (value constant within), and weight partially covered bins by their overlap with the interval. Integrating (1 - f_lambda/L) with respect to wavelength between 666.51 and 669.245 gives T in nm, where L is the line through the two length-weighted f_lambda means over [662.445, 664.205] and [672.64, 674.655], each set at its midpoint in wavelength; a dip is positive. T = 0.05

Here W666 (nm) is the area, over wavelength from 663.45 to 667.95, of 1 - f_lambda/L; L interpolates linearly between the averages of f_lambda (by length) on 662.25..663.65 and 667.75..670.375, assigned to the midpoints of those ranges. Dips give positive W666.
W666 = -0.11 nm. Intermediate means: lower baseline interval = 7.07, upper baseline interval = 7.16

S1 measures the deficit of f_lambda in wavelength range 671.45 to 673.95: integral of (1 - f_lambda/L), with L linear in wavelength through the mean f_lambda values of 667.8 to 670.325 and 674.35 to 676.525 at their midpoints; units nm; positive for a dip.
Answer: 0.03 nm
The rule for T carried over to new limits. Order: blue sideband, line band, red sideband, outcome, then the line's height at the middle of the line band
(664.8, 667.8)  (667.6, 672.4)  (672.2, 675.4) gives 0.14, 7.33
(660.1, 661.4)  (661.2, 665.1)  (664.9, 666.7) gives -0.03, 7.12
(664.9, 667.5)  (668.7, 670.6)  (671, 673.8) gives -0.02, 7.16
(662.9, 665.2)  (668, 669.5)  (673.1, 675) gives 0.08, 7.4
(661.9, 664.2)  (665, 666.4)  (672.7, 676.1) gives -0.03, 7.21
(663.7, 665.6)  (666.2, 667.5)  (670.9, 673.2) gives 0.01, 7.19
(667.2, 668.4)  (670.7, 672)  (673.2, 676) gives 0.10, 7.42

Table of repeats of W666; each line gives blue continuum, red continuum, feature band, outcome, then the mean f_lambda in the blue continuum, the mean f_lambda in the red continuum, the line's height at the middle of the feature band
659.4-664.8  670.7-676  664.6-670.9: -0.086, 7.05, 7.24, 7.15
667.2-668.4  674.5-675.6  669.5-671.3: 0.040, 7.34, 7.36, 7.34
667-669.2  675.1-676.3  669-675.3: 0.064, 7.21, 7.35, 7.29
